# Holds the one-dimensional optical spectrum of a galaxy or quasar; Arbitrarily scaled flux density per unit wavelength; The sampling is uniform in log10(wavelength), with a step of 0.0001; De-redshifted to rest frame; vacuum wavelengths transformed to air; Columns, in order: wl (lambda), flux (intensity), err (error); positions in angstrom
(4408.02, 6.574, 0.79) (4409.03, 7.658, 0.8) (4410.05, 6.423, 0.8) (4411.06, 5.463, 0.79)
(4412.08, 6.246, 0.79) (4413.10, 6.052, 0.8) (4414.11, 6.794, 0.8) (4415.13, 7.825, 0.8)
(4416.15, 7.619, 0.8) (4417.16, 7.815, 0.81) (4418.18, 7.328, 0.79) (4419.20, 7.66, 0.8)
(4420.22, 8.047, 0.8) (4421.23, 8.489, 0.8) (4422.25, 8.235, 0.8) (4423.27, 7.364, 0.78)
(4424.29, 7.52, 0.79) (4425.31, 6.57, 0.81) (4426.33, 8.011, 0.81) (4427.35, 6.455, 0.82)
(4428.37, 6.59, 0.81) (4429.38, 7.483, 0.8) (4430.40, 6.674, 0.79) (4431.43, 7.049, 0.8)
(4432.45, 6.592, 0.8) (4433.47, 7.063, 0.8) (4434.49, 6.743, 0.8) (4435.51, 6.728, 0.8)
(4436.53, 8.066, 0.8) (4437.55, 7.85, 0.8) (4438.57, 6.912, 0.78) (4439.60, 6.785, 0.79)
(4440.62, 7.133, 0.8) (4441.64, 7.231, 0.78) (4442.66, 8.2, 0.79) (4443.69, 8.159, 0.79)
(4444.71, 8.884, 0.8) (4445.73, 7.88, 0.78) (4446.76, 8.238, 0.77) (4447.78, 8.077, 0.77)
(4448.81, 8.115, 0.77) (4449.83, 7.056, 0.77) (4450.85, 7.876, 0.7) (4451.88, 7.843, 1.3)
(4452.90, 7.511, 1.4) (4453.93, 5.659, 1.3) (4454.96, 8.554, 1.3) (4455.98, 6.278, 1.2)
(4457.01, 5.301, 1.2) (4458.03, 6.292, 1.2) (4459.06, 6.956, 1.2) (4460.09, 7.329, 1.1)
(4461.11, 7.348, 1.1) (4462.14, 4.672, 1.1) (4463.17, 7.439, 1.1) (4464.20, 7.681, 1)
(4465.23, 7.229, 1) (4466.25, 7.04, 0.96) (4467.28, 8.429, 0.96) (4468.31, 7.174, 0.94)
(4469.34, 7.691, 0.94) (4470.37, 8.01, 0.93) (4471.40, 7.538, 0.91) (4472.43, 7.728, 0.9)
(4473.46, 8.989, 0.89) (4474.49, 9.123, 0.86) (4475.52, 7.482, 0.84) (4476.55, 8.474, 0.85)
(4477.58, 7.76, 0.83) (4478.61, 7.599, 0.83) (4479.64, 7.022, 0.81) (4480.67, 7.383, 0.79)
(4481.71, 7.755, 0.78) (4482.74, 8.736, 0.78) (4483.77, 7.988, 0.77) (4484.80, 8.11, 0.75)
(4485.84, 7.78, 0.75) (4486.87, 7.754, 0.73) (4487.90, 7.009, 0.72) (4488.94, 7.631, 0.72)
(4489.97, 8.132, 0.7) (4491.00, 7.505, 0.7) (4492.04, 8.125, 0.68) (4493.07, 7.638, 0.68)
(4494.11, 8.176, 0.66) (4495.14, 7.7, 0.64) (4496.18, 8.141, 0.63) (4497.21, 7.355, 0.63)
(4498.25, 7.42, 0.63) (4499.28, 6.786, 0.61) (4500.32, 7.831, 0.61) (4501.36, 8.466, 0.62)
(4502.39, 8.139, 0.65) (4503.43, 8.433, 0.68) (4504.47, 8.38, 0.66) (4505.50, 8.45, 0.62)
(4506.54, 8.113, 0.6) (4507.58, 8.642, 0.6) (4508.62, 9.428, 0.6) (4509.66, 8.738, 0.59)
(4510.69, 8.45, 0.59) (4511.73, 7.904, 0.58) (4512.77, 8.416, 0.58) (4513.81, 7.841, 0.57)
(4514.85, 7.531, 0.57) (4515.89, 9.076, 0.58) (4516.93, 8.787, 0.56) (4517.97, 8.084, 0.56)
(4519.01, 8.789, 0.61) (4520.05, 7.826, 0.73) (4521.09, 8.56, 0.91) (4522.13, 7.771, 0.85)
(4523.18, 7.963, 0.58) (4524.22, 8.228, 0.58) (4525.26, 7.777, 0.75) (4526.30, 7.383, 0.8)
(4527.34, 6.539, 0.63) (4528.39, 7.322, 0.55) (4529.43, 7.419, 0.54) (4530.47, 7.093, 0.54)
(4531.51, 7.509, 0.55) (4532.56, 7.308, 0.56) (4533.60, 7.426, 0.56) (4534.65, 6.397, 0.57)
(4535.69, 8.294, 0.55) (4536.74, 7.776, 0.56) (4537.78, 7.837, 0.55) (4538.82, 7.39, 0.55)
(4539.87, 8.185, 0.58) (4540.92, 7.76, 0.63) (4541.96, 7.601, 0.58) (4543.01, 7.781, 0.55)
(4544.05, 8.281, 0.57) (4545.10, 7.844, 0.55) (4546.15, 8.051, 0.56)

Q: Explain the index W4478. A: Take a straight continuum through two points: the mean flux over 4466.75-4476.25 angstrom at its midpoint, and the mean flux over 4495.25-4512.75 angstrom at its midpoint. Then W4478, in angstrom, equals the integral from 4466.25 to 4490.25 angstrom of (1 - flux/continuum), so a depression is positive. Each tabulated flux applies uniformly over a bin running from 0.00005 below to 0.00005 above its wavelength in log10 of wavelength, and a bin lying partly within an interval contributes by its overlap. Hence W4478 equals 0.57 angstrom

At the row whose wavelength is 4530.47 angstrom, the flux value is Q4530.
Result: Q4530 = 7.093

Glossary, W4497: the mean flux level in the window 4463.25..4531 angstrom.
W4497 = 7.93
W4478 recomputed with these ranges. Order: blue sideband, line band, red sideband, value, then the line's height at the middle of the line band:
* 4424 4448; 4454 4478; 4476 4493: 0.8 angstrom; 7.63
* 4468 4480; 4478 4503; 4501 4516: 1.2 angstrom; 8.13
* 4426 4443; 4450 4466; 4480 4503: 1.0 angstrom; 7.41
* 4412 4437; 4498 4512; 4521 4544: -1.4 angstrom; 7.51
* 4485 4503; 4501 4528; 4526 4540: -2.3 angstrom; 7.56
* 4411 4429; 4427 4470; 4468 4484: 2.0 angstrom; 7.6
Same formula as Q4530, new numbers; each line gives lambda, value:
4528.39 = 7.322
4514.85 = 7.531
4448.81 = 8.115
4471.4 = 7.538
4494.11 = 8.176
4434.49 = 6.743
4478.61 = 7.599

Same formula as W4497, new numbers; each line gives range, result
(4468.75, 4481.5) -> 7.89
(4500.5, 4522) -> 8.38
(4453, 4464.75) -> 6.71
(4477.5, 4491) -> 7.74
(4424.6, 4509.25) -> 7.58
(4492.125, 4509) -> 8.06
